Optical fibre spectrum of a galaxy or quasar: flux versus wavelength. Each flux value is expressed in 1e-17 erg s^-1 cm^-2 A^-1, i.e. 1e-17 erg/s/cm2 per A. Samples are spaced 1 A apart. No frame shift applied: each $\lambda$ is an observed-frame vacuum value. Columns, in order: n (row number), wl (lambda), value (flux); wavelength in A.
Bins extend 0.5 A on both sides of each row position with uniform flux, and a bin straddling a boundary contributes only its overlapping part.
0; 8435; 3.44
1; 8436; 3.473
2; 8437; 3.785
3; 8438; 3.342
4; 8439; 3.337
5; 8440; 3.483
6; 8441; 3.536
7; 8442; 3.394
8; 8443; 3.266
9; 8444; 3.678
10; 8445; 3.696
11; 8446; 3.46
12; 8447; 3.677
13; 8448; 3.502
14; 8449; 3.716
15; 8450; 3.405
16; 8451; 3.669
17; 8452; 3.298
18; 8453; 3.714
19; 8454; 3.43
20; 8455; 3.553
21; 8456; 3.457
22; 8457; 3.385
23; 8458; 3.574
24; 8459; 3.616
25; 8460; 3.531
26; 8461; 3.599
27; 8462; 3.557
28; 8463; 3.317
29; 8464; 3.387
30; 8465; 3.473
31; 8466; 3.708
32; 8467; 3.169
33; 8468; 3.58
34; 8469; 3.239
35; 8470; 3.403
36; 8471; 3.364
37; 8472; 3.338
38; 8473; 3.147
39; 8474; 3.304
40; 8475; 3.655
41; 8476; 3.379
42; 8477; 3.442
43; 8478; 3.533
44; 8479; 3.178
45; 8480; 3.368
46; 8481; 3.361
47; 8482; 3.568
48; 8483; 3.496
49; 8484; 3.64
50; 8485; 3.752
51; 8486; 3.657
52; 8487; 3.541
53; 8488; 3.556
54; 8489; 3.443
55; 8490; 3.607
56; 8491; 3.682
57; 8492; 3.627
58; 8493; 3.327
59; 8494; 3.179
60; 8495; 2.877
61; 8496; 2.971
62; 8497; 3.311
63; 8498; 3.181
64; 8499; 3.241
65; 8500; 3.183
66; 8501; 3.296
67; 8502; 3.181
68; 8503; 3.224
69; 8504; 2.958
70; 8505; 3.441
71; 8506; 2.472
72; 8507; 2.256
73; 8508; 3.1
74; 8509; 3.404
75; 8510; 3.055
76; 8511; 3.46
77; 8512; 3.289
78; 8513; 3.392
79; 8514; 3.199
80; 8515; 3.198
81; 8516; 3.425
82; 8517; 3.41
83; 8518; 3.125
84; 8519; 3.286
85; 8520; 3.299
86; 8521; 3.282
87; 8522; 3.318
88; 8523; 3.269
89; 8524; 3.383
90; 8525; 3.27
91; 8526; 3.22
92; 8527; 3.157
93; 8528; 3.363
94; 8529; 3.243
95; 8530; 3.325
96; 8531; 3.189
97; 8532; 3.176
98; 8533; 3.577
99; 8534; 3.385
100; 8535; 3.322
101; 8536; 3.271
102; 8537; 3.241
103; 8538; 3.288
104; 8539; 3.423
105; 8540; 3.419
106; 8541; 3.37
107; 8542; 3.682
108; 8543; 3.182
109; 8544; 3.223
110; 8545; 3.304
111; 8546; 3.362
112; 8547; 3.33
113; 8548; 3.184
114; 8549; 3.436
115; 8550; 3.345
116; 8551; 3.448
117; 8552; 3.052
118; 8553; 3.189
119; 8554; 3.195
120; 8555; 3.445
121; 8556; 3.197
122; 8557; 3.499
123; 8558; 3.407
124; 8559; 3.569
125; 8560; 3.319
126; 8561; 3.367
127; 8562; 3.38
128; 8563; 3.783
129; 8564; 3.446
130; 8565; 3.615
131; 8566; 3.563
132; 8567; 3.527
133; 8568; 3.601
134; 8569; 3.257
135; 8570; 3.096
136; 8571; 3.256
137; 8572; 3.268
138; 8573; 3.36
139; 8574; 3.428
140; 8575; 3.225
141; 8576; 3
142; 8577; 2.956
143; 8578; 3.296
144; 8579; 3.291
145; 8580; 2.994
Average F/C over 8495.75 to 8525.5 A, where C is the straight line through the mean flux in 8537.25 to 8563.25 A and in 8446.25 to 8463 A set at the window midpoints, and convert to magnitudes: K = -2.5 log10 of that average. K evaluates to 0.076 mag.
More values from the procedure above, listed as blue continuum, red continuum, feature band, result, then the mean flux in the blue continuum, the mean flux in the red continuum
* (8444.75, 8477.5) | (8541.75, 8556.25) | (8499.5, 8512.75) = 0.093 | 3.48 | 3.3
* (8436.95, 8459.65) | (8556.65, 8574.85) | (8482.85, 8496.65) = 0.010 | 3.52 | 3.43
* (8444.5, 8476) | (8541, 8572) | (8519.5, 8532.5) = 0.045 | 3.48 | 3.37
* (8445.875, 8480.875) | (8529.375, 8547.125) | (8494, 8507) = 0.107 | 3.46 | 3.34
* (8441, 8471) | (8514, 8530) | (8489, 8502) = 0.025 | 3.5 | 3.28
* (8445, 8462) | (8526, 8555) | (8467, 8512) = 0.042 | 3.54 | 3.31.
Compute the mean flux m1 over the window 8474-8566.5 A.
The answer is 3.33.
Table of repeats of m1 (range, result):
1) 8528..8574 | 3.36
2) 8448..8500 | 3.44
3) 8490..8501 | 3.28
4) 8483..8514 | 3.28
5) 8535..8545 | 3.34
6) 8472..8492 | 3.49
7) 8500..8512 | 3.09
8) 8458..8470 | 3.47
